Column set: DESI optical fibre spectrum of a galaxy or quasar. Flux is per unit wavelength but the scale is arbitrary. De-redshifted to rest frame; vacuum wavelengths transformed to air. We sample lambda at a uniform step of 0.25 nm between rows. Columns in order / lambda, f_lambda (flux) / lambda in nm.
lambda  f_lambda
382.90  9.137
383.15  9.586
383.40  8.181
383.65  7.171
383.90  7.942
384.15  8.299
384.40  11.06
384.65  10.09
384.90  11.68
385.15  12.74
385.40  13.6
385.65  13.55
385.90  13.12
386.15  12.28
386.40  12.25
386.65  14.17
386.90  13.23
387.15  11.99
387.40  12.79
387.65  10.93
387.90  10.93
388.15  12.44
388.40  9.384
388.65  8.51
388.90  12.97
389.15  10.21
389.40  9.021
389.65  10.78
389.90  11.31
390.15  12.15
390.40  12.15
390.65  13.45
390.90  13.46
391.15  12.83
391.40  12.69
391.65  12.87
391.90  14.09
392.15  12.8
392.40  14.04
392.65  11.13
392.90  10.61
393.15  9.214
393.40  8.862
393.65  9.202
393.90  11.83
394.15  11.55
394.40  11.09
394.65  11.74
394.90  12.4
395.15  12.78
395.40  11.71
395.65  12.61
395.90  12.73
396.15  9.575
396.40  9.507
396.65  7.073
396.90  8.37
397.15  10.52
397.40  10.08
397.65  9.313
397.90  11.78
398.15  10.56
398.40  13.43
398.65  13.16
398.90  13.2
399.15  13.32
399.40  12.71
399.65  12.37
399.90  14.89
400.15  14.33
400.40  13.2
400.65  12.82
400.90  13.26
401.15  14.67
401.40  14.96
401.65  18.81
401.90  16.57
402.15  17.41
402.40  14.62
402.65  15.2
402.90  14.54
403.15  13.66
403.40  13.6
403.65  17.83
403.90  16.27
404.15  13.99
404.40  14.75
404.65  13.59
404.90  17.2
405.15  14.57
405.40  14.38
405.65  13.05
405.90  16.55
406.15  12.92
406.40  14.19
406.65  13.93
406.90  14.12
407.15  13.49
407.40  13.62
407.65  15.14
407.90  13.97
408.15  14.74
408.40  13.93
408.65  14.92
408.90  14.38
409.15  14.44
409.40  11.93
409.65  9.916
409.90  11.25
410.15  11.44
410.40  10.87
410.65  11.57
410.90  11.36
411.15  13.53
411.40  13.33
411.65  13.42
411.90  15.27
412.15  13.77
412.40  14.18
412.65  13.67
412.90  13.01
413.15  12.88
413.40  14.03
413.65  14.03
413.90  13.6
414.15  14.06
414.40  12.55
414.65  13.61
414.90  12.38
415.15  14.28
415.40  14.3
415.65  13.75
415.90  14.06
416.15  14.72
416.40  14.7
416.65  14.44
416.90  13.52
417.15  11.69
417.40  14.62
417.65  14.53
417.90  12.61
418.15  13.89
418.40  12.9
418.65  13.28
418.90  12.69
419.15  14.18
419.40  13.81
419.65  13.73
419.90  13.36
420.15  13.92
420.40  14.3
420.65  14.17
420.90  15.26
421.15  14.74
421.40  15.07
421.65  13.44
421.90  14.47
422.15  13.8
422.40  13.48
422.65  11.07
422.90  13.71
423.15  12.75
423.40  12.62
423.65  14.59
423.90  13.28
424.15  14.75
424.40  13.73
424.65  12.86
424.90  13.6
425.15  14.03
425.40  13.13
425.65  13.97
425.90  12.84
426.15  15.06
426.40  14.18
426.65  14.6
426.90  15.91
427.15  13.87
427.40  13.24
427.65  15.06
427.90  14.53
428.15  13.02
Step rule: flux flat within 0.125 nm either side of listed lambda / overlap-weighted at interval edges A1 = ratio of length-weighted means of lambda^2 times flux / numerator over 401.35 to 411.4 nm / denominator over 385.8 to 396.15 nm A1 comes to 1.30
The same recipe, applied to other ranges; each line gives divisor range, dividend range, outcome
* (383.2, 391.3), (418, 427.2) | 1.44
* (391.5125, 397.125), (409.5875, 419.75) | 1.32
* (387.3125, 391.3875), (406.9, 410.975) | 1.25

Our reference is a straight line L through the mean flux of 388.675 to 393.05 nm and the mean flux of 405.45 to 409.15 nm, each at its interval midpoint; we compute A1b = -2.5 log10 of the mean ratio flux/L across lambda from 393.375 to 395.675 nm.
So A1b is 0.10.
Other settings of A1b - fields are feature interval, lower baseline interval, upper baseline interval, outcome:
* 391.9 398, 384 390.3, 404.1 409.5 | 0.16 mag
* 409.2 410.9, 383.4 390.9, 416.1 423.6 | 0.15 mag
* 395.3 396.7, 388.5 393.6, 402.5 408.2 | 0.18 mag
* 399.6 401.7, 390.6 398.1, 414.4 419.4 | -0.19 mag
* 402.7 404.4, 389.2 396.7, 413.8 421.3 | -0.20 mag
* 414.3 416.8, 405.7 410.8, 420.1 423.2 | -0.02 mag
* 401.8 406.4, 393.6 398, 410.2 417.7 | -0.24 mag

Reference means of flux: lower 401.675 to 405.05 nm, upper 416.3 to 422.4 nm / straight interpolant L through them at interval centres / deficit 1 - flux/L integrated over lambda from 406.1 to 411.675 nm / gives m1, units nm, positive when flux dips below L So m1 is 0.65 nm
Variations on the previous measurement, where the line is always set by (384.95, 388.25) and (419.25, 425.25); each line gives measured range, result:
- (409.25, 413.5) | 0.24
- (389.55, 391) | 0.06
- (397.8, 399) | 0.05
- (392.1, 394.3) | 0.32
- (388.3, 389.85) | 0.30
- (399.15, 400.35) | -0.05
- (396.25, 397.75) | 0.44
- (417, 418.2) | 0.02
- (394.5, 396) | 0.07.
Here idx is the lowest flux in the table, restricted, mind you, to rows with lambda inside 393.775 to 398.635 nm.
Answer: 7.073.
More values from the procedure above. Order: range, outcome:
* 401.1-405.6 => 13.59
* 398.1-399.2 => 10.56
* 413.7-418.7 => 11.69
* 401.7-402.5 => 14.62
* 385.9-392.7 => 8.51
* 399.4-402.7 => 12.37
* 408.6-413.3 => 9.916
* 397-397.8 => 9.313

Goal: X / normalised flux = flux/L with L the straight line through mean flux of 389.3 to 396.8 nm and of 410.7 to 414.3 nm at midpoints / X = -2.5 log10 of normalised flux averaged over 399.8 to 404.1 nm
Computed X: -0.21 mag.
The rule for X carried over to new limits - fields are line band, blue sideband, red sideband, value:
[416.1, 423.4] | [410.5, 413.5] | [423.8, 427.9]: 0.00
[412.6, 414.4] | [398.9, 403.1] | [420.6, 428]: 0.05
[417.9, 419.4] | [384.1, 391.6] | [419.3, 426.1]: 0.01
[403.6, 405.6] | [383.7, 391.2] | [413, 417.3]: -0.18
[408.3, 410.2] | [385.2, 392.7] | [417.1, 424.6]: 0.03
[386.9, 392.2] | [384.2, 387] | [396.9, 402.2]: 0.07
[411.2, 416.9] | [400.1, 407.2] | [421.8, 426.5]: 0.03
